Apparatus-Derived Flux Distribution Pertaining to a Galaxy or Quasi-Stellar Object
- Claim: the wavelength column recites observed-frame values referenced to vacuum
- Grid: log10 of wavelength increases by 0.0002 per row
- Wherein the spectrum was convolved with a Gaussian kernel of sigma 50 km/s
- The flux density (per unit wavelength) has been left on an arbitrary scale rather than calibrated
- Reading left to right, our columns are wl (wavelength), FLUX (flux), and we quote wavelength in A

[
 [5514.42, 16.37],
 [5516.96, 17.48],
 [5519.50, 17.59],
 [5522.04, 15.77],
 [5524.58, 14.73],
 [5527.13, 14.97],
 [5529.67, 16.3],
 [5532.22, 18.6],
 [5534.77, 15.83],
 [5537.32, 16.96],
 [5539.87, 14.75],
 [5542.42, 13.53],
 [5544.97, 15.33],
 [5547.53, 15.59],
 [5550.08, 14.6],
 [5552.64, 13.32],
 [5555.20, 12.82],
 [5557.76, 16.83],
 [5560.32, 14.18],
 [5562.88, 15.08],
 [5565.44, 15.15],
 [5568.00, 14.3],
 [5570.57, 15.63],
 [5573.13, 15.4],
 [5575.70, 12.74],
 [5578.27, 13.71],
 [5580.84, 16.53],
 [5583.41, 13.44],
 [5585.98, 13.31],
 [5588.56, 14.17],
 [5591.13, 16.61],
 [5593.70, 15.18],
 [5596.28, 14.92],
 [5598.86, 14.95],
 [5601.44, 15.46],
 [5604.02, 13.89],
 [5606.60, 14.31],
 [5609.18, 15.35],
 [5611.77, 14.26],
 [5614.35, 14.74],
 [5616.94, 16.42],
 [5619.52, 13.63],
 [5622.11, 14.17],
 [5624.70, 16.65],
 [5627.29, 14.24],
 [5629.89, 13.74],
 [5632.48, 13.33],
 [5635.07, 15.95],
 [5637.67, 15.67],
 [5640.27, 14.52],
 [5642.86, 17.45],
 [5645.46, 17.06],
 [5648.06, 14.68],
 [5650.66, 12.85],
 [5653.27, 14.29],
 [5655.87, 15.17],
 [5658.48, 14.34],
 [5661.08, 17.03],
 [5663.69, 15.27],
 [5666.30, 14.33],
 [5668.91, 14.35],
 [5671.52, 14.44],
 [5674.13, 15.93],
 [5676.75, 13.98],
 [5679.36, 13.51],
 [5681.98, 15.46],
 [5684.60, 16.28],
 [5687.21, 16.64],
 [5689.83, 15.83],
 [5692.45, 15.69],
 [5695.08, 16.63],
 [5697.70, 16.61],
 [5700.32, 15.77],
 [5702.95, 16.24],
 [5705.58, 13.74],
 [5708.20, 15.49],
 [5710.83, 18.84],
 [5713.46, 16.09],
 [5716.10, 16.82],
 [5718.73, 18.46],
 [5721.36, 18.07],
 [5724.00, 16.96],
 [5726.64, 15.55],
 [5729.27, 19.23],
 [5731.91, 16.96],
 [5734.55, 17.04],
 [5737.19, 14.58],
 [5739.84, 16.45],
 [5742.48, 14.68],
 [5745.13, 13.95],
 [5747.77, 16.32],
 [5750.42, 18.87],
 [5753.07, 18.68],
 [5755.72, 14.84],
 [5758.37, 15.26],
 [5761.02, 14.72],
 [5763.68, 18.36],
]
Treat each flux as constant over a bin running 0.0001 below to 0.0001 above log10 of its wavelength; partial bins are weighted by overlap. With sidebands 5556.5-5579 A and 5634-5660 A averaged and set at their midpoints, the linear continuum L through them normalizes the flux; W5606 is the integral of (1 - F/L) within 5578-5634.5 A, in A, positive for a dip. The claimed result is 1.1 A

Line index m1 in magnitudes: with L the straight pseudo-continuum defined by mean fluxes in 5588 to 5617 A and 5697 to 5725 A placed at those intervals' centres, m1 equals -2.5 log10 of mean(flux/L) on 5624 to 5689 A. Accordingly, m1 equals 0.051 mag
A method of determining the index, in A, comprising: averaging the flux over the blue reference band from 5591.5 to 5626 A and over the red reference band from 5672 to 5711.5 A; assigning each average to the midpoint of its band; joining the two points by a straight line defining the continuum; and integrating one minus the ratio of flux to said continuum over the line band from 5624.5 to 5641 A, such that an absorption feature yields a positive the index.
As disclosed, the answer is 0.4 A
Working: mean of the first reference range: 15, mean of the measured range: 14.8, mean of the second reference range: 15.7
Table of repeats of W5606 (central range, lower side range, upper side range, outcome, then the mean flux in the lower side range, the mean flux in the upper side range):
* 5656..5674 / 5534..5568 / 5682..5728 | 1.1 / 14.9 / 16.4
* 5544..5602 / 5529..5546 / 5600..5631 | 2.4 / 15.9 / 14.7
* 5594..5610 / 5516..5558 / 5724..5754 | 1.1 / 15.5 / 16.6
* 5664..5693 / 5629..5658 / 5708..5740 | 1.4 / 15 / 17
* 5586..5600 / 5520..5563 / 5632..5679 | 0.2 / 15.3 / 15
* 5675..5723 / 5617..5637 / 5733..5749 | -2.9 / 14.7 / 15.5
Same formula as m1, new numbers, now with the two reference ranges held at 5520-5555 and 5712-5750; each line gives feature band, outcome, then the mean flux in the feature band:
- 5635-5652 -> 0.04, 15.4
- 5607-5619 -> 0.06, 15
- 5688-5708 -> 0.04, 15.8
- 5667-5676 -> 0.10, 14.8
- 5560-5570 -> 0.05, 14.8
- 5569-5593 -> 0.07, 14.6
